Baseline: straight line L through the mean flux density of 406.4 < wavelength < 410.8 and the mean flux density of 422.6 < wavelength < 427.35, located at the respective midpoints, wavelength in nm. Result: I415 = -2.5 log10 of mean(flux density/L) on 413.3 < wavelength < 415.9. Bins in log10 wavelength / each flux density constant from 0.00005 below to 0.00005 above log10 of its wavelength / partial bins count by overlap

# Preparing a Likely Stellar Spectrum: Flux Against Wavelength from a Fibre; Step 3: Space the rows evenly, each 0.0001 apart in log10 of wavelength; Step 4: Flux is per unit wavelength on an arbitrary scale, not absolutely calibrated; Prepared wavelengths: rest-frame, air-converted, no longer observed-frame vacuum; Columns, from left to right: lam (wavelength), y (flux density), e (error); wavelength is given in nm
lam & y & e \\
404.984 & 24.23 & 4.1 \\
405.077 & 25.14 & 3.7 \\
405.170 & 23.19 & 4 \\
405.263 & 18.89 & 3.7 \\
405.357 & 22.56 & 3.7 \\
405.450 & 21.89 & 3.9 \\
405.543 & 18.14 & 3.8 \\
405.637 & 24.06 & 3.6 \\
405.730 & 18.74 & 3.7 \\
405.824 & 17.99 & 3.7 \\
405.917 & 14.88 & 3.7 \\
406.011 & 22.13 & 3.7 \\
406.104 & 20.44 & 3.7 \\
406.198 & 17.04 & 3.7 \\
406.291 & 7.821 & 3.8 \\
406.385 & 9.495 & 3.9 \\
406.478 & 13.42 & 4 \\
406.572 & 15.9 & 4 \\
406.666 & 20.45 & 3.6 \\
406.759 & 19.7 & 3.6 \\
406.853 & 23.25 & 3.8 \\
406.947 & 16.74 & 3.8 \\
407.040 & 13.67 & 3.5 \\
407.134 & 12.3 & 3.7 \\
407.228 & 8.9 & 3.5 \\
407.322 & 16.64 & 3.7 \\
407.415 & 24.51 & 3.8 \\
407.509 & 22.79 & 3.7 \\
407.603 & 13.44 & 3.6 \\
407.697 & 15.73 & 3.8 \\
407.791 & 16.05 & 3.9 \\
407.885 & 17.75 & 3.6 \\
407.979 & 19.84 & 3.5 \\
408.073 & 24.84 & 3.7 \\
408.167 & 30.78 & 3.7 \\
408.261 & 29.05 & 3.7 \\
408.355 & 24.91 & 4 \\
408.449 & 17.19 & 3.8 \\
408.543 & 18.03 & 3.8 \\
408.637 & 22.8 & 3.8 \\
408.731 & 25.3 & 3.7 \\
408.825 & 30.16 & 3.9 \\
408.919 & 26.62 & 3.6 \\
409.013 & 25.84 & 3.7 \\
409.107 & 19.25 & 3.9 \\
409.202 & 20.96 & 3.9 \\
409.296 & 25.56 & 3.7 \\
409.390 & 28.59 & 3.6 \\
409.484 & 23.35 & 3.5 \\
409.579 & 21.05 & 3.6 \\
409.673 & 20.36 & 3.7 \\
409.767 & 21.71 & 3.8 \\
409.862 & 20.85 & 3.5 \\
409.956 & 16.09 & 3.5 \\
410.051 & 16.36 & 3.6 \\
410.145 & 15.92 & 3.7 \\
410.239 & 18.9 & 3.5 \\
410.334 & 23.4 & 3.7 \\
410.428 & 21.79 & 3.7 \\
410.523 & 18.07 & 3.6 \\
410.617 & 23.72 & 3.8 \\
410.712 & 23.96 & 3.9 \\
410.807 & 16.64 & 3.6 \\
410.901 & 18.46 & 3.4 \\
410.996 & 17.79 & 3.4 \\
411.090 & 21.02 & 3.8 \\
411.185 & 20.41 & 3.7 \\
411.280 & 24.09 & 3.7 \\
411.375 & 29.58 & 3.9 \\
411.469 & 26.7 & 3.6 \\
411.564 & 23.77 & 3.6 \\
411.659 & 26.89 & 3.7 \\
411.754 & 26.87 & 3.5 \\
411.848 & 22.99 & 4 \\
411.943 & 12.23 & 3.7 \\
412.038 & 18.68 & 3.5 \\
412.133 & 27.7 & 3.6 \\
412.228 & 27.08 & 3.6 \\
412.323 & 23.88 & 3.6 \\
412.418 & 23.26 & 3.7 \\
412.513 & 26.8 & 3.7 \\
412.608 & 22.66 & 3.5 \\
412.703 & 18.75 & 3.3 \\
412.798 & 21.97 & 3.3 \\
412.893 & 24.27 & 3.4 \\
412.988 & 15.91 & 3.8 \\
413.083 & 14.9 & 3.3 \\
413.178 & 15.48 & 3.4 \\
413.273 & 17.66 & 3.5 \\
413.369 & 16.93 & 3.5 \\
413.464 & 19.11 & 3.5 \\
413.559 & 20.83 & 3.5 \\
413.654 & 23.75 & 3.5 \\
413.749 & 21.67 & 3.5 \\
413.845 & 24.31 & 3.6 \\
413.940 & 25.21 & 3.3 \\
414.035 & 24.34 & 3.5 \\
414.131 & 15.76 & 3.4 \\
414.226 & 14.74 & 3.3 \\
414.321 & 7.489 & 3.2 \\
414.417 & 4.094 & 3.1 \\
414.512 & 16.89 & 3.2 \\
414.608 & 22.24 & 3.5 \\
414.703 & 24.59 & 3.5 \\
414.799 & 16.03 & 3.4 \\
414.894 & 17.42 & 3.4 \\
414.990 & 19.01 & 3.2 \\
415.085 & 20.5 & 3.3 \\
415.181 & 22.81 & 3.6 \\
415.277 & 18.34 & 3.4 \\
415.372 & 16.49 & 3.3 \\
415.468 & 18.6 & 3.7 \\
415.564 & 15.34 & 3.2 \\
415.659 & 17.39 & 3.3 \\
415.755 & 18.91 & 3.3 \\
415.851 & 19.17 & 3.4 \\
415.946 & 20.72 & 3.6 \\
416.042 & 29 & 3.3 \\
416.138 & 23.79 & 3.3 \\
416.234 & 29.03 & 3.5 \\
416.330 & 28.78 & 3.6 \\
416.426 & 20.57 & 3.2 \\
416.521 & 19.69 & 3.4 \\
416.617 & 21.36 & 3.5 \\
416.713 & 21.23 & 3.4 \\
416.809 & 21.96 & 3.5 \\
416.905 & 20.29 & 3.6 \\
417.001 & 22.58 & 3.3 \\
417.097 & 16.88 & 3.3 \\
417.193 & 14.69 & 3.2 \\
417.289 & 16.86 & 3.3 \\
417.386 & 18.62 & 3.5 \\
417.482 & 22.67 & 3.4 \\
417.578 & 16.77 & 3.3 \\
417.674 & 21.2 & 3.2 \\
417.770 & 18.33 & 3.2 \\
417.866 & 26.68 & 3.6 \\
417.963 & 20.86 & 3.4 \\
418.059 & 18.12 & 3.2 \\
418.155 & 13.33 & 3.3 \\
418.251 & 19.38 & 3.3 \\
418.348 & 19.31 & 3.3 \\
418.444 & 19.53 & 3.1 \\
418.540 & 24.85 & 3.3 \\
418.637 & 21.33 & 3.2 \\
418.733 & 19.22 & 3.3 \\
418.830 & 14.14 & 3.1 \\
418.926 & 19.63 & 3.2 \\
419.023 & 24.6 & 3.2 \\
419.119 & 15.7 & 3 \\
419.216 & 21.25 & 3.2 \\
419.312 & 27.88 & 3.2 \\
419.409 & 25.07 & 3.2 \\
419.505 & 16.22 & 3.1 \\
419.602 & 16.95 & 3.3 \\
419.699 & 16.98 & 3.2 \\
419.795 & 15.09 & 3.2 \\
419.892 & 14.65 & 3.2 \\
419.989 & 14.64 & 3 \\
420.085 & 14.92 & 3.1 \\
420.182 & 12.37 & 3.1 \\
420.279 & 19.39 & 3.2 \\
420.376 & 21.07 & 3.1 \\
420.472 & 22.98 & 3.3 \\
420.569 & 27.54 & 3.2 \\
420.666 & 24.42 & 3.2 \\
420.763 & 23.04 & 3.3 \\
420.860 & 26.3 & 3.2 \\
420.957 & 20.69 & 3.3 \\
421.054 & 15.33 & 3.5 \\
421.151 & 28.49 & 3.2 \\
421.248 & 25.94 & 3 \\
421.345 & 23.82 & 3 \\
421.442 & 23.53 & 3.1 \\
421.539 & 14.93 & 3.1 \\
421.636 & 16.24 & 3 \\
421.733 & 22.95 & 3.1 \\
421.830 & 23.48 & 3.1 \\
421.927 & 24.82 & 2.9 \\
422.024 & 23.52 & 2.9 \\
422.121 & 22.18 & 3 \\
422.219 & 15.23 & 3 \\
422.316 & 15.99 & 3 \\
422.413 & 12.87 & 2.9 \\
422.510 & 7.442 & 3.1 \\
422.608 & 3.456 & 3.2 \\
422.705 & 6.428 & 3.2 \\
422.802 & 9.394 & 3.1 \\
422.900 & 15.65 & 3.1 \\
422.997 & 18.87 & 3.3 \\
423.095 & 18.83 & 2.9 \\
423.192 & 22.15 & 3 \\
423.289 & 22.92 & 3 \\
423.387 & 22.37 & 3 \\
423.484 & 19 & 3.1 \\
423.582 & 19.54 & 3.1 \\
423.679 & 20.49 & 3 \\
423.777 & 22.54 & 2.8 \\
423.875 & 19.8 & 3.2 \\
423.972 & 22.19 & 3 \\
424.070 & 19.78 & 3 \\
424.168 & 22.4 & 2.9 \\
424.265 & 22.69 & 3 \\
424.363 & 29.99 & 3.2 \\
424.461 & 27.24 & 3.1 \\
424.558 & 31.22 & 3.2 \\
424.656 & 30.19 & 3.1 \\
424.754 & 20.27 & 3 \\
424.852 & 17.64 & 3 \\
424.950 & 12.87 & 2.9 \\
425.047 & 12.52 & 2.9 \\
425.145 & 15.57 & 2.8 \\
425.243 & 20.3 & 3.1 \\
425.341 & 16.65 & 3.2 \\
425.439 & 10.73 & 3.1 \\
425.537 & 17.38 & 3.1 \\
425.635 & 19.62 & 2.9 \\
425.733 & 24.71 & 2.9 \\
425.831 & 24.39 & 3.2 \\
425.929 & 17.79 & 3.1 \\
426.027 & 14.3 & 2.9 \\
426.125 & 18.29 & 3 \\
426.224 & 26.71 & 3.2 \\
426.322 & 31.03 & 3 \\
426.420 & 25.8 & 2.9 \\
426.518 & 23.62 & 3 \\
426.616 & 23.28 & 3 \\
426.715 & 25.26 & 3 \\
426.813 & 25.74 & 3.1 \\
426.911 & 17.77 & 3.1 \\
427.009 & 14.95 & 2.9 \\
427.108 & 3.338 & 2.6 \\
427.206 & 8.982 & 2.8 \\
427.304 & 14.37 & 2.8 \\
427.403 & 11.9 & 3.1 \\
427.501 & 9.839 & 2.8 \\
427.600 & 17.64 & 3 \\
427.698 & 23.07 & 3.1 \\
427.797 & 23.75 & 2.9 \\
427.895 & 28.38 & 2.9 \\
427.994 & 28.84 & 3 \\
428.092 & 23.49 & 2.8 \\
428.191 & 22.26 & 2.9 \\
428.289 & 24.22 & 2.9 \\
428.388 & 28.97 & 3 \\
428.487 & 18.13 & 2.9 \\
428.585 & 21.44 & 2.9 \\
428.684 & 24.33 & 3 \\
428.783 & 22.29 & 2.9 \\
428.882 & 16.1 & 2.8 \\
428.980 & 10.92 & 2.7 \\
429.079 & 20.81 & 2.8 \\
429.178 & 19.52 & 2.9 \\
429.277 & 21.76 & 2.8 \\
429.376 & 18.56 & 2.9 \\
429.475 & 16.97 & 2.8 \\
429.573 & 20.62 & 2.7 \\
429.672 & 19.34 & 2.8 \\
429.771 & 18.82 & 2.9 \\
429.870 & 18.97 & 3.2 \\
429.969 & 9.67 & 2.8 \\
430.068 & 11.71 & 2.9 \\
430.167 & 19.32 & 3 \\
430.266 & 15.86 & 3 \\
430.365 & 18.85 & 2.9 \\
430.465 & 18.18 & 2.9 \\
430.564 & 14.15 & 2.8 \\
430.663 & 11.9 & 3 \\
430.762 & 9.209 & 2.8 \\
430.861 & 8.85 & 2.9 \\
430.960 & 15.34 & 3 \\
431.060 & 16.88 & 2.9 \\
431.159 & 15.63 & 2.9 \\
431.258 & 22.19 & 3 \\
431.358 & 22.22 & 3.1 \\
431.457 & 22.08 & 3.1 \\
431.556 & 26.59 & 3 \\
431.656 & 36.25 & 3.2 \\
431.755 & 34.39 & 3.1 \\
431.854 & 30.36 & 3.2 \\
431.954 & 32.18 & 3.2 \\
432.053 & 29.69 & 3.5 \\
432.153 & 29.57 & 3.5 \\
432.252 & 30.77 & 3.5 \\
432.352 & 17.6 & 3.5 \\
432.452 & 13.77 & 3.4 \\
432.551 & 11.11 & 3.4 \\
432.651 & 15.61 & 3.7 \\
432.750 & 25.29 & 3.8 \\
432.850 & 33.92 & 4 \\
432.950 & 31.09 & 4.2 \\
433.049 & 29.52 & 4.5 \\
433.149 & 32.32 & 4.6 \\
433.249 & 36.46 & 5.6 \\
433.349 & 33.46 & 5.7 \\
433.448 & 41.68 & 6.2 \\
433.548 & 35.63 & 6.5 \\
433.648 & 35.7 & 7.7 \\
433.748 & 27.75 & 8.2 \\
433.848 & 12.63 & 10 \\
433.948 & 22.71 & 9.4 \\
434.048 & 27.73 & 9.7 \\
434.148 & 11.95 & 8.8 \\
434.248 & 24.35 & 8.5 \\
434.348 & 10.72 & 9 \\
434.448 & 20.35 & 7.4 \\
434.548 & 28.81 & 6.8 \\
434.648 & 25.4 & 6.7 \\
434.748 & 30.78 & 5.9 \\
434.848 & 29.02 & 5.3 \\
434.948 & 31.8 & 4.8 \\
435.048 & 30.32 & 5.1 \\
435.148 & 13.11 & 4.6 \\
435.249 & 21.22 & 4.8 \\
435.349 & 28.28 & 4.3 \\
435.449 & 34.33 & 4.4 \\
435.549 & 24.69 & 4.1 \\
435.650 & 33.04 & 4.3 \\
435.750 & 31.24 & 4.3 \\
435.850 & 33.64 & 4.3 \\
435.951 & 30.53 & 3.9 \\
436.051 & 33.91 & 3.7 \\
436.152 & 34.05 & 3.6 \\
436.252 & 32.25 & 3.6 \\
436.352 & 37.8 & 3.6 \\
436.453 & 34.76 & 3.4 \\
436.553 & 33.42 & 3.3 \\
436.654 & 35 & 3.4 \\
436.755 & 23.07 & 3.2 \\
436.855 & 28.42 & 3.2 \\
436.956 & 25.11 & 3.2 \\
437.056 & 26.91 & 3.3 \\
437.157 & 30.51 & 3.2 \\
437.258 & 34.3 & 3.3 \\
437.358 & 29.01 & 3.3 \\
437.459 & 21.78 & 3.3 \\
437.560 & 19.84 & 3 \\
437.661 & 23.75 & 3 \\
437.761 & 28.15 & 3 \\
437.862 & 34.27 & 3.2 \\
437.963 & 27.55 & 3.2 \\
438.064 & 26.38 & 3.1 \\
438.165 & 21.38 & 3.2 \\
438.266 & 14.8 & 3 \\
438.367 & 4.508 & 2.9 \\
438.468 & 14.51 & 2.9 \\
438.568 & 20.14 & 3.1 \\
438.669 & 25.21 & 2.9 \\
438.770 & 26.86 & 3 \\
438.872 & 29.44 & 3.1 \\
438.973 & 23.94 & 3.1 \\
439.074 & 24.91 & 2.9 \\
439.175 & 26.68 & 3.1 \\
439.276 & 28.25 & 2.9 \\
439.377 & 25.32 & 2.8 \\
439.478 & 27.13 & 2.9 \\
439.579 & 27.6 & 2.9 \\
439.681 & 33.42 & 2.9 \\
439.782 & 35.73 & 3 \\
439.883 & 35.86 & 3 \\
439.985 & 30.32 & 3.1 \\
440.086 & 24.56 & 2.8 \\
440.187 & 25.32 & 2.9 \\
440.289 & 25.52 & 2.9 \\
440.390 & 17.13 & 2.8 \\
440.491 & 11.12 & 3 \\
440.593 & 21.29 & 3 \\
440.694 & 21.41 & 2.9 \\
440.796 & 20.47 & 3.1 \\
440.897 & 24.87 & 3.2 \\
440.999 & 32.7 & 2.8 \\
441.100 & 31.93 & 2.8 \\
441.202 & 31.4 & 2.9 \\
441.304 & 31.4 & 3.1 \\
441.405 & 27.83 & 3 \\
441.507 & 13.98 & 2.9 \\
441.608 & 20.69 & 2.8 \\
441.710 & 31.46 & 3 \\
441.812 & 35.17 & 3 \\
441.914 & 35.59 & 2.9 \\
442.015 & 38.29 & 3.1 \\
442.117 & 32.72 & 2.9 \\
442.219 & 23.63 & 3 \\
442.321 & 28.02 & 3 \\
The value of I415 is 0.09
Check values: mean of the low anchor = 20.5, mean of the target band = 18.6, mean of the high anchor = 19.6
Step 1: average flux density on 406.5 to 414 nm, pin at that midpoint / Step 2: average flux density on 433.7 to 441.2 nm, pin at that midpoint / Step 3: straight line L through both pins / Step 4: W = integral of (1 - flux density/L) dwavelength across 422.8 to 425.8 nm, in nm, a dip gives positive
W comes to 0.43 nm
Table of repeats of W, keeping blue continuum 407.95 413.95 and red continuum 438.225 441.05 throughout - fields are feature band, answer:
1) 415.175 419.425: 0.397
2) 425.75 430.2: 0.691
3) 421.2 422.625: 0.259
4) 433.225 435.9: -0.369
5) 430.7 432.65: 0.129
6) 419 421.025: 0.248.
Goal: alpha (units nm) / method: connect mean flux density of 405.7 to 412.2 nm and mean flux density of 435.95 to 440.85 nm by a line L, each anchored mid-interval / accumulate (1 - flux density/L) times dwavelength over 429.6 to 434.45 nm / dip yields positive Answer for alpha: 0.47 nm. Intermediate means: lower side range 20.5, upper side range 26.4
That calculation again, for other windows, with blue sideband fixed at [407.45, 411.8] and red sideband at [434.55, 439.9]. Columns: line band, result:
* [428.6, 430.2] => 0.482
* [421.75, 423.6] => 0.565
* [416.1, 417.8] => 0.190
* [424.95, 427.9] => 0.781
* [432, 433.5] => -0.045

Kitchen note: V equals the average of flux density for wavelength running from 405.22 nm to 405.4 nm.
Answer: 20.6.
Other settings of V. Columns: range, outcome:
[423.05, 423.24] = 20.6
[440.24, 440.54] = 18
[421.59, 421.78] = 19.6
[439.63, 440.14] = 31.9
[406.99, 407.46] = 15.2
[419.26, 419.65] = 21.5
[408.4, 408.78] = 20.9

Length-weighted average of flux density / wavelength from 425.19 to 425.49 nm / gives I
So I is 15.9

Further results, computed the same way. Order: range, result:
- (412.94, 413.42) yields 16.2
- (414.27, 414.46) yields 6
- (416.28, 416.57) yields 23.1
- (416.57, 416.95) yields 21.2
